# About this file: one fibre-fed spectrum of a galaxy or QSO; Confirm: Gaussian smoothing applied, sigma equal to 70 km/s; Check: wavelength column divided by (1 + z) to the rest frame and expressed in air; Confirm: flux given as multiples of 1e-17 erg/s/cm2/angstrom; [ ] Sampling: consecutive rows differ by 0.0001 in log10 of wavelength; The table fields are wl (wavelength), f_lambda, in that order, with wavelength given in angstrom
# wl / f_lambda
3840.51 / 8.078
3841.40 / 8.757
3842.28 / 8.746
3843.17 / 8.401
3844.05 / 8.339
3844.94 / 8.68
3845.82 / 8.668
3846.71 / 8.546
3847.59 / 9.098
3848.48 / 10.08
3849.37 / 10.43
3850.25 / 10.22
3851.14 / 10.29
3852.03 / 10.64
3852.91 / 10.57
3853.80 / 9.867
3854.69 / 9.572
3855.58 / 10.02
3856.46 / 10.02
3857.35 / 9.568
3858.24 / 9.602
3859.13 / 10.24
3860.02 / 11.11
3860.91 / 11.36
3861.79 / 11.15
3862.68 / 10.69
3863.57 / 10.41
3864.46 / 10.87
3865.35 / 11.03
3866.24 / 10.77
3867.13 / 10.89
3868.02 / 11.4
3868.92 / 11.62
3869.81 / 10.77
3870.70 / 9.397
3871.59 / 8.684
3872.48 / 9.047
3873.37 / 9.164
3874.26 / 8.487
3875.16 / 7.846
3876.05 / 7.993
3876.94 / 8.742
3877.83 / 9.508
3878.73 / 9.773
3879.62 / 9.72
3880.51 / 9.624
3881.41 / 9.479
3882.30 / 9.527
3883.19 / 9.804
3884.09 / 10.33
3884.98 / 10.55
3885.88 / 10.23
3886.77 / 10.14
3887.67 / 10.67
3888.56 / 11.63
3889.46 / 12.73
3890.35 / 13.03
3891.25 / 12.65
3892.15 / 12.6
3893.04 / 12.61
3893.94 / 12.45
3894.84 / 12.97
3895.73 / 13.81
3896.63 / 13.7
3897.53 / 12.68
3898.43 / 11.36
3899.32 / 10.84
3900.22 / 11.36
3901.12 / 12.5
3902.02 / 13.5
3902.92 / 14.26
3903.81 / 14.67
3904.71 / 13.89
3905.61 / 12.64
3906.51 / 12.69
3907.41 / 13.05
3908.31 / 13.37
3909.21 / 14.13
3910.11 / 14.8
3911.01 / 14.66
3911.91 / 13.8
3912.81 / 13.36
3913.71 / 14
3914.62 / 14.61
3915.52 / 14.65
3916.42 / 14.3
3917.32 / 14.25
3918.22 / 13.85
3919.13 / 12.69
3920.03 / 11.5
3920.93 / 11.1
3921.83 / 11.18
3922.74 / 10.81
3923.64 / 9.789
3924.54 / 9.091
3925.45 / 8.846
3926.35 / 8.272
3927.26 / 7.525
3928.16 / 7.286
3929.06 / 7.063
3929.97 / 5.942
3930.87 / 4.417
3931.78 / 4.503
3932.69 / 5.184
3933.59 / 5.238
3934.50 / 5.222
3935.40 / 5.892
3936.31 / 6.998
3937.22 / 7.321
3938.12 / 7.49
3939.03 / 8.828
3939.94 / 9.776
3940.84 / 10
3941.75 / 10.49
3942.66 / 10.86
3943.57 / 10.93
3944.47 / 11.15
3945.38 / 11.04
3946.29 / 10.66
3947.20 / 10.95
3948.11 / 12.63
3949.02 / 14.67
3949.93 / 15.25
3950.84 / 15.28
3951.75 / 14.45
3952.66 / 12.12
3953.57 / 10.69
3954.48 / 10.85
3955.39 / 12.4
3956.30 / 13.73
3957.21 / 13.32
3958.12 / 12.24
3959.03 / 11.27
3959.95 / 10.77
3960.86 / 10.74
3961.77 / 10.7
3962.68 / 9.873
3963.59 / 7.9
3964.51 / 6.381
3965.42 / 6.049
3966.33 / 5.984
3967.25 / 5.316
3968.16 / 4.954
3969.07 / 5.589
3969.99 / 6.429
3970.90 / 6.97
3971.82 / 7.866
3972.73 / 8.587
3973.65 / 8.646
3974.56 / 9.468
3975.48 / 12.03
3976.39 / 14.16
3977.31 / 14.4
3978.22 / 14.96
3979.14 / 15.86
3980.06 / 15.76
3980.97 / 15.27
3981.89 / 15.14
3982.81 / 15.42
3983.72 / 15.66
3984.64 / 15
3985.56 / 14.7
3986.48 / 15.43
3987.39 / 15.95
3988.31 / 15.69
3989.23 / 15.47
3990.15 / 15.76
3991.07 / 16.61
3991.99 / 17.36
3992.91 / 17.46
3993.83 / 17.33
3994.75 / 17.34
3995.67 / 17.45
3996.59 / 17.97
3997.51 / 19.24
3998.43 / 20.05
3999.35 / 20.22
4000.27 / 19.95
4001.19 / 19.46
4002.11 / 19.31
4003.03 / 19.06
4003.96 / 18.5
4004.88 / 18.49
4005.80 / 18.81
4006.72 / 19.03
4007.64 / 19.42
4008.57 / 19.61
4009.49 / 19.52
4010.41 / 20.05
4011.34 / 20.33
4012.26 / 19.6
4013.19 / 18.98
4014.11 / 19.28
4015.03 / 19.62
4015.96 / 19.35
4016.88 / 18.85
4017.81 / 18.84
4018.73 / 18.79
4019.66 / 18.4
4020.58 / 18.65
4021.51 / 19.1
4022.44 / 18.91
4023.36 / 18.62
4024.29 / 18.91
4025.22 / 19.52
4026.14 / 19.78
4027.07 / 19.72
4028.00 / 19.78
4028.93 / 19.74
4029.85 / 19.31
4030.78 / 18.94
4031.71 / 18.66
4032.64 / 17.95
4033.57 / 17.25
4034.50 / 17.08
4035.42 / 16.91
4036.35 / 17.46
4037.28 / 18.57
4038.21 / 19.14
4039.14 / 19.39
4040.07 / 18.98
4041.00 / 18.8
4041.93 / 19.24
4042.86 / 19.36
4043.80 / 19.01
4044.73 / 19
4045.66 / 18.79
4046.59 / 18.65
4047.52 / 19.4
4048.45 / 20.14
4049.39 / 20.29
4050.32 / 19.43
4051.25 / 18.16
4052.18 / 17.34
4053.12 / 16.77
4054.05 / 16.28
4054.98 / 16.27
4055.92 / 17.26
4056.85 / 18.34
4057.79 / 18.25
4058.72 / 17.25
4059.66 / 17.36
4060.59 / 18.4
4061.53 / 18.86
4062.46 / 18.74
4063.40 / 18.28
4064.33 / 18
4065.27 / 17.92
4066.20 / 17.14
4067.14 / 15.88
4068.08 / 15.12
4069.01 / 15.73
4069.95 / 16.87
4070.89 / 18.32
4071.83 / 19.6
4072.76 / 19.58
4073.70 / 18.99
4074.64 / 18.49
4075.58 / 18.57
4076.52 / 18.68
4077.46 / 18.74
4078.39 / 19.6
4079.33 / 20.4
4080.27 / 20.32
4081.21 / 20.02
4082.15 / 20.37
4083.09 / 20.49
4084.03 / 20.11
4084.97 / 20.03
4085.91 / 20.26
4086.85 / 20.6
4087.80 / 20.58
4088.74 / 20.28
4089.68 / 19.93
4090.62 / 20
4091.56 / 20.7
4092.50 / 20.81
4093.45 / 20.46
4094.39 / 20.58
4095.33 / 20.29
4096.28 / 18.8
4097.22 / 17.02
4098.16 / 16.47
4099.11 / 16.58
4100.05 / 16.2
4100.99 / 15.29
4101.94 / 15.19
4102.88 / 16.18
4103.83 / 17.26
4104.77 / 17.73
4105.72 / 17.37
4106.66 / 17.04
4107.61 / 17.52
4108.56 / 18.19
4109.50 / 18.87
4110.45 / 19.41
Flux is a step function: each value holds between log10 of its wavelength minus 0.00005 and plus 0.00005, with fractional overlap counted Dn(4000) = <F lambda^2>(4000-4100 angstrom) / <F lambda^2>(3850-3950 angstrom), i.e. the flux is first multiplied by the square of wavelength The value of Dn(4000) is 1.89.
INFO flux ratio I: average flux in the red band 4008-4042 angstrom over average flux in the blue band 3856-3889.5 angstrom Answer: 1.88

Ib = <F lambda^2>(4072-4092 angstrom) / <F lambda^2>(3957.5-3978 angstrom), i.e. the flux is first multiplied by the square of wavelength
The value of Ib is 2.3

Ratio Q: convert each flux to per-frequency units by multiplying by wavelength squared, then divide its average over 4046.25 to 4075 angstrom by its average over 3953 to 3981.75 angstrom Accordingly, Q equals 1.82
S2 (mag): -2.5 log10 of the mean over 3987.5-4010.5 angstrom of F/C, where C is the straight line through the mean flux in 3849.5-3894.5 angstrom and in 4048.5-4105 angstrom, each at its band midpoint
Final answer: -0.19 mag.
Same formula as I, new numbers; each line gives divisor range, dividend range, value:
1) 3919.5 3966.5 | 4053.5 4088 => 1.91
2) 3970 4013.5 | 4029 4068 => 1.12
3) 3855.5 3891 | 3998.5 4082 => 1.83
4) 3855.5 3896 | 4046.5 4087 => 1.76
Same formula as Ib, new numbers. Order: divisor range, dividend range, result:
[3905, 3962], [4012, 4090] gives 1.82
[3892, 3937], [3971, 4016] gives 1.56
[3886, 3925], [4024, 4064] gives 1.56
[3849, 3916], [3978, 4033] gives 1.70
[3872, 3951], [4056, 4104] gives 1.86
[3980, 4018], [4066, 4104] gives 1.09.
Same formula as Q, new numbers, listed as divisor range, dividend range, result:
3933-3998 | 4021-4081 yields 1.62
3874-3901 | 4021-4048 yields 1.85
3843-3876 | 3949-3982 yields 1.16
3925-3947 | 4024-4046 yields 2.47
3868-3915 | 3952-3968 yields 0.89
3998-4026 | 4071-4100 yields 1.05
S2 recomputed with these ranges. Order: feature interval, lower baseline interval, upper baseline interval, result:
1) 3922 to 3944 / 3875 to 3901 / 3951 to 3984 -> 0.36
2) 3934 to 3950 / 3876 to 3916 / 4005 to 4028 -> 0.45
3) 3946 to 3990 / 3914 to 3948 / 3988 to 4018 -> 0.20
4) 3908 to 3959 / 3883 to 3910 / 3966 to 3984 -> 0.09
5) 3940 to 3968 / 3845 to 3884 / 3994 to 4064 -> 0.32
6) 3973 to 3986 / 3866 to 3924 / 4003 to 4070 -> 0.14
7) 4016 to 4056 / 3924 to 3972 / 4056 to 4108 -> -0.22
